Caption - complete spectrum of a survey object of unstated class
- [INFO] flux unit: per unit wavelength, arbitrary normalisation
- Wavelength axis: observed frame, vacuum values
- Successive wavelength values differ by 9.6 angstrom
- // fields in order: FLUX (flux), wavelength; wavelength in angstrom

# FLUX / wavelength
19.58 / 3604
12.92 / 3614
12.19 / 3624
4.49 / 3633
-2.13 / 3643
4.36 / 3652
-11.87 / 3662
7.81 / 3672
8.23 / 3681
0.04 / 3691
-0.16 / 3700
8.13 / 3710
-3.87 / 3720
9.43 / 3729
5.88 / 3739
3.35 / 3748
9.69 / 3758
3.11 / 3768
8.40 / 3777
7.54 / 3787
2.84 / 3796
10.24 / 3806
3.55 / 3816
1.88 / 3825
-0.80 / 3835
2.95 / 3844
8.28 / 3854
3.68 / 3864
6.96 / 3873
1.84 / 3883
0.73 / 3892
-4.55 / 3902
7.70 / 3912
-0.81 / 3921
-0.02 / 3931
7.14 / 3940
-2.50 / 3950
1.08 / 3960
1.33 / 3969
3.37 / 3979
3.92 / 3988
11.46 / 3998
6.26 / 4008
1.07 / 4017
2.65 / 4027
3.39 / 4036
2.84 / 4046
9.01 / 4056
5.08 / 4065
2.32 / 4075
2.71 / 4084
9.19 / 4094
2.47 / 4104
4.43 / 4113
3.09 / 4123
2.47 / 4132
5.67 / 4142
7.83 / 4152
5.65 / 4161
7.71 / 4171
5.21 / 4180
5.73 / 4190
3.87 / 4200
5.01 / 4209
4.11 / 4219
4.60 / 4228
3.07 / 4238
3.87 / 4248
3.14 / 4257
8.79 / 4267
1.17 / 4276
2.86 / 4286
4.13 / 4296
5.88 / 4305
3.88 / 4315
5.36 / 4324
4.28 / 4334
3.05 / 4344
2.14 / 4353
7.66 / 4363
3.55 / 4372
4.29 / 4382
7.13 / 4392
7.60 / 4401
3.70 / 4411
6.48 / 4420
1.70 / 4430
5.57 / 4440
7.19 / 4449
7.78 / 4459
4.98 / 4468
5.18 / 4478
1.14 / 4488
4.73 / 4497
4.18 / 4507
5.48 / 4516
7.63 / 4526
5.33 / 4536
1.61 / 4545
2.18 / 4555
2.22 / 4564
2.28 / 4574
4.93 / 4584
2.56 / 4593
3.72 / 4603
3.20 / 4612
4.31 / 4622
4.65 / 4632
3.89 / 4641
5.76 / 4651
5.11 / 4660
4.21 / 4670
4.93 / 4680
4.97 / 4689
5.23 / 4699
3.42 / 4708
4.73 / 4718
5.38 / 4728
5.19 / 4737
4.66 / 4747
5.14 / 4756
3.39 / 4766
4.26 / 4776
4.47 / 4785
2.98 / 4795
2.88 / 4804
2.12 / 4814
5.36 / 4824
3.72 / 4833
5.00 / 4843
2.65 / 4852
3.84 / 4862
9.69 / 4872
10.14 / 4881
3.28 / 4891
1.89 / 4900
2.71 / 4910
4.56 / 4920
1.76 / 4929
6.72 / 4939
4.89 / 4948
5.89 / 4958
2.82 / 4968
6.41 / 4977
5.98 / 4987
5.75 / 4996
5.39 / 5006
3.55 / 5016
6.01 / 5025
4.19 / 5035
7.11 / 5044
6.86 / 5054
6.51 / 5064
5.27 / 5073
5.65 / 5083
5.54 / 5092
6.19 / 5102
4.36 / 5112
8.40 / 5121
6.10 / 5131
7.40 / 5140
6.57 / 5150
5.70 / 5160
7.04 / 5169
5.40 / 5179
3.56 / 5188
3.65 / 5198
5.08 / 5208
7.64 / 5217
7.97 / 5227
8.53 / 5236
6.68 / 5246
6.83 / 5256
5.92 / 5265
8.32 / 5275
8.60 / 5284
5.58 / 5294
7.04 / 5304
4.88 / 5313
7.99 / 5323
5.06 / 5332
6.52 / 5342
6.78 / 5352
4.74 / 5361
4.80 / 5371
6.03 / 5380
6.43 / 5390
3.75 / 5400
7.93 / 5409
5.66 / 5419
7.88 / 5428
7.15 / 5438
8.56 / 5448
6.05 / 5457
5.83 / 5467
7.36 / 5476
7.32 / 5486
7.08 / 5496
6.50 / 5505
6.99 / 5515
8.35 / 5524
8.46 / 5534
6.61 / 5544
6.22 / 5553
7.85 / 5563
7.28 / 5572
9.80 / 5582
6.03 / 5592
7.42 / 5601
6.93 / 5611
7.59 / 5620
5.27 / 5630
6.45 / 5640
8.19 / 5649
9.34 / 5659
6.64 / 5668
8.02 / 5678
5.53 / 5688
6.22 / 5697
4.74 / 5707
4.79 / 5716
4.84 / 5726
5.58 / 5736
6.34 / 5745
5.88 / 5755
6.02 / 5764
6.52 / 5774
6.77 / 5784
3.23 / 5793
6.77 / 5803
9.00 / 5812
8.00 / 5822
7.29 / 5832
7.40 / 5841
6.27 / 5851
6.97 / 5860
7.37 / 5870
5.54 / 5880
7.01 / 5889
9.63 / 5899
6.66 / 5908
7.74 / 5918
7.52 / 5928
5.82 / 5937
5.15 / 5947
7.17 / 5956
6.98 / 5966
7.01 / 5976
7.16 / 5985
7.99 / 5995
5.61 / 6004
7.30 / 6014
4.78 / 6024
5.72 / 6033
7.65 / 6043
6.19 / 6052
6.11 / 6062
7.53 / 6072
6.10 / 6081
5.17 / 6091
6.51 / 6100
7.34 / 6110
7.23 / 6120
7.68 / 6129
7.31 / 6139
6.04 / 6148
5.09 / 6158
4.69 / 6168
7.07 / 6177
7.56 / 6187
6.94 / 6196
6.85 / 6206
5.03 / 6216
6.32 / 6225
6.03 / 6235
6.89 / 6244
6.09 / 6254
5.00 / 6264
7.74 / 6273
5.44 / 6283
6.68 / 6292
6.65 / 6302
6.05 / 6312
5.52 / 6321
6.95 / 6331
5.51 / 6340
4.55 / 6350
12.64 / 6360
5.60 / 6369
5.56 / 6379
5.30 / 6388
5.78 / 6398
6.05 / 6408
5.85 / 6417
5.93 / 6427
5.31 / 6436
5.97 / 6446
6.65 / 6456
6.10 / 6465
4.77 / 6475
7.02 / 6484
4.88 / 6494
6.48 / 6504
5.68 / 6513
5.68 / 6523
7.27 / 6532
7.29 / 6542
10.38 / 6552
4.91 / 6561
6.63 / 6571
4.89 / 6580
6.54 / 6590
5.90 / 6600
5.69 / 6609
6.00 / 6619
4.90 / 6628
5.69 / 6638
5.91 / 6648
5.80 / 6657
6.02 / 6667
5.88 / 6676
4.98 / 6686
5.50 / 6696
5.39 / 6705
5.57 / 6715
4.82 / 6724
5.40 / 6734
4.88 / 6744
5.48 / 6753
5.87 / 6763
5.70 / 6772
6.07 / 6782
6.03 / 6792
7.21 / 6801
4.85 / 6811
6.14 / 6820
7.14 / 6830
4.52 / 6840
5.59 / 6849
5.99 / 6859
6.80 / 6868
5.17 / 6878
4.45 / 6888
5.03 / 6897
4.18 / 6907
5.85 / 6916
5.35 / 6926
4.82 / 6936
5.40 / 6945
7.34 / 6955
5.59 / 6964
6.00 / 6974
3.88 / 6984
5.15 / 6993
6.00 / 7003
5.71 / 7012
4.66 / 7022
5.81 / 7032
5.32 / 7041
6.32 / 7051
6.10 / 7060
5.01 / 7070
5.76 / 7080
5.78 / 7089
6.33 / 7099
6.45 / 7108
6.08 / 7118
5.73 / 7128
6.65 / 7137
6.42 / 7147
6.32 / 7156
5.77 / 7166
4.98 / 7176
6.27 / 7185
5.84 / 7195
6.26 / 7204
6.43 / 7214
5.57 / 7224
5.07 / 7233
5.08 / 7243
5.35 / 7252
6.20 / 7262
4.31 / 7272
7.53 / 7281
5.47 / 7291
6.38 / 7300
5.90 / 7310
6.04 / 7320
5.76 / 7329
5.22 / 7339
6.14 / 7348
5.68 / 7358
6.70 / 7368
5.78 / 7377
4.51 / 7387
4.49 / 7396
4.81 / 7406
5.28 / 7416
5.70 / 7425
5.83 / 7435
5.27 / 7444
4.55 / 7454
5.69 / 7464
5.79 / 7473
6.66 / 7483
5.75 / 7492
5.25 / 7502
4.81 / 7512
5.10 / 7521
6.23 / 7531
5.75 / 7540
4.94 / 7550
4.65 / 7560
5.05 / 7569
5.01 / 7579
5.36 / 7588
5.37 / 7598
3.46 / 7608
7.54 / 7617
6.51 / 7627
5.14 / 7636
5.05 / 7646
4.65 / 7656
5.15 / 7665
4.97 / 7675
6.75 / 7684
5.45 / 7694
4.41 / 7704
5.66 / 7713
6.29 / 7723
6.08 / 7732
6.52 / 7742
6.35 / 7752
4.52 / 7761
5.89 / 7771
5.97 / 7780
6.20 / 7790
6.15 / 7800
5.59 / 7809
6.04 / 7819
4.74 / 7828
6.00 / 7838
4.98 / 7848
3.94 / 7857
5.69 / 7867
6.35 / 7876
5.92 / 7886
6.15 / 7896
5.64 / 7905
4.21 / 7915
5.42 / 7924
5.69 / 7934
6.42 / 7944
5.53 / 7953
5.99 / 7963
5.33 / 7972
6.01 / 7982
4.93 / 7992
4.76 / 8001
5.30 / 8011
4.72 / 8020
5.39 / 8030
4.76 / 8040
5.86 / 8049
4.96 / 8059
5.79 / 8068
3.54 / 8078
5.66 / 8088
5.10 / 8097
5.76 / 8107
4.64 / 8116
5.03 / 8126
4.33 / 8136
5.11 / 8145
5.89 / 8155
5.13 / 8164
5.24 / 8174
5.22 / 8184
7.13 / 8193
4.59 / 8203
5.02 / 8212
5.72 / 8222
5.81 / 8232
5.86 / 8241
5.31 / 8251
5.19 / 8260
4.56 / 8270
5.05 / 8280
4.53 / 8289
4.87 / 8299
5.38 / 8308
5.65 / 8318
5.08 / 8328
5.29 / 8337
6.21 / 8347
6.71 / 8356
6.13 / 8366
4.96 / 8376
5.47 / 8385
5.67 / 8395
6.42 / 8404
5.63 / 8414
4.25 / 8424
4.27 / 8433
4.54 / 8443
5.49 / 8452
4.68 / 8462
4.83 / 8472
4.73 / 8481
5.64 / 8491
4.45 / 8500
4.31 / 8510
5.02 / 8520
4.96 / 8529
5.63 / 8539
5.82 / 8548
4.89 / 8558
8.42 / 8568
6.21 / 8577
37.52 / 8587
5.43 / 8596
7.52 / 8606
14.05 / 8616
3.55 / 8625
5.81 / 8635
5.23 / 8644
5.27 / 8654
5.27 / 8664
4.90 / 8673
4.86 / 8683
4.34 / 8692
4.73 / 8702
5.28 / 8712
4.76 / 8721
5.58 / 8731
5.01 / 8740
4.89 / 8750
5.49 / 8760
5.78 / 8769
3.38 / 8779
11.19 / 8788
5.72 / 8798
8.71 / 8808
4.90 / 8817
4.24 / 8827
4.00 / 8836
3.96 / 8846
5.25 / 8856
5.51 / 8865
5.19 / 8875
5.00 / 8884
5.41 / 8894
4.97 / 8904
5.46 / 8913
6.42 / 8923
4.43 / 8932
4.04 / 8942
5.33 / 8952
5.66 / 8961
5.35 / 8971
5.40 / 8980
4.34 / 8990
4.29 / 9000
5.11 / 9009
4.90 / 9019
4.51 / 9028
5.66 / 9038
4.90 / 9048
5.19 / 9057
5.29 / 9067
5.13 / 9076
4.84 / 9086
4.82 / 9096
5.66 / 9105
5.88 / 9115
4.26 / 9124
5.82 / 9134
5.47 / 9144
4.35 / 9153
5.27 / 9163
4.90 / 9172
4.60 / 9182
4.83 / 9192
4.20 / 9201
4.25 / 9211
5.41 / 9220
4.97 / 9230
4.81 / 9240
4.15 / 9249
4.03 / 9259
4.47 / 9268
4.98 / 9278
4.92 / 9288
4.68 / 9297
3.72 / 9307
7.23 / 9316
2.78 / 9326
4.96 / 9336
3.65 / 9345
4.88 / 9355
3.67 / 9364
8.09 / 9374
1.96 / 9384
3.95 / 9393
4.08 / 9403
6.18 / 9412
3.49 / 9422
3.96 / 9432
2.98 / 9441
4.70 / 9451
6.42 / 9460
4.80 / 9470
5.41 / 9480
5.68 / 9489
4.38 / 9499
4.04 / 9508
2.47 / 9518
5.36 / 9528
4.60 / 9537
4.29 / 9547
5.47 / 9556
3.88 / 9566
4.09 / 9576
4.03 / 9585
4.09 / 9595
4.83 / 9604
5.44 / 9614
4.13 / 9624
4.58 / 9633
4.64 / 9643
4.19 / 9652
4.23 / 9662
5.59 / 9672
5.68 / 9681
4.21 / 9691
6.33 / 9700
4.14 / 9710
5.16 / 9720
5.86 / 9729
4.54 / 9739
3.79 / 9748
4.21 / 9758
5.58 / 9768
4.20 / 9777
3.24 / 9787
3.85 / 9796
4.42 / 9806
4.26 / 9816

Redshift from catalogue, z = 0.308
